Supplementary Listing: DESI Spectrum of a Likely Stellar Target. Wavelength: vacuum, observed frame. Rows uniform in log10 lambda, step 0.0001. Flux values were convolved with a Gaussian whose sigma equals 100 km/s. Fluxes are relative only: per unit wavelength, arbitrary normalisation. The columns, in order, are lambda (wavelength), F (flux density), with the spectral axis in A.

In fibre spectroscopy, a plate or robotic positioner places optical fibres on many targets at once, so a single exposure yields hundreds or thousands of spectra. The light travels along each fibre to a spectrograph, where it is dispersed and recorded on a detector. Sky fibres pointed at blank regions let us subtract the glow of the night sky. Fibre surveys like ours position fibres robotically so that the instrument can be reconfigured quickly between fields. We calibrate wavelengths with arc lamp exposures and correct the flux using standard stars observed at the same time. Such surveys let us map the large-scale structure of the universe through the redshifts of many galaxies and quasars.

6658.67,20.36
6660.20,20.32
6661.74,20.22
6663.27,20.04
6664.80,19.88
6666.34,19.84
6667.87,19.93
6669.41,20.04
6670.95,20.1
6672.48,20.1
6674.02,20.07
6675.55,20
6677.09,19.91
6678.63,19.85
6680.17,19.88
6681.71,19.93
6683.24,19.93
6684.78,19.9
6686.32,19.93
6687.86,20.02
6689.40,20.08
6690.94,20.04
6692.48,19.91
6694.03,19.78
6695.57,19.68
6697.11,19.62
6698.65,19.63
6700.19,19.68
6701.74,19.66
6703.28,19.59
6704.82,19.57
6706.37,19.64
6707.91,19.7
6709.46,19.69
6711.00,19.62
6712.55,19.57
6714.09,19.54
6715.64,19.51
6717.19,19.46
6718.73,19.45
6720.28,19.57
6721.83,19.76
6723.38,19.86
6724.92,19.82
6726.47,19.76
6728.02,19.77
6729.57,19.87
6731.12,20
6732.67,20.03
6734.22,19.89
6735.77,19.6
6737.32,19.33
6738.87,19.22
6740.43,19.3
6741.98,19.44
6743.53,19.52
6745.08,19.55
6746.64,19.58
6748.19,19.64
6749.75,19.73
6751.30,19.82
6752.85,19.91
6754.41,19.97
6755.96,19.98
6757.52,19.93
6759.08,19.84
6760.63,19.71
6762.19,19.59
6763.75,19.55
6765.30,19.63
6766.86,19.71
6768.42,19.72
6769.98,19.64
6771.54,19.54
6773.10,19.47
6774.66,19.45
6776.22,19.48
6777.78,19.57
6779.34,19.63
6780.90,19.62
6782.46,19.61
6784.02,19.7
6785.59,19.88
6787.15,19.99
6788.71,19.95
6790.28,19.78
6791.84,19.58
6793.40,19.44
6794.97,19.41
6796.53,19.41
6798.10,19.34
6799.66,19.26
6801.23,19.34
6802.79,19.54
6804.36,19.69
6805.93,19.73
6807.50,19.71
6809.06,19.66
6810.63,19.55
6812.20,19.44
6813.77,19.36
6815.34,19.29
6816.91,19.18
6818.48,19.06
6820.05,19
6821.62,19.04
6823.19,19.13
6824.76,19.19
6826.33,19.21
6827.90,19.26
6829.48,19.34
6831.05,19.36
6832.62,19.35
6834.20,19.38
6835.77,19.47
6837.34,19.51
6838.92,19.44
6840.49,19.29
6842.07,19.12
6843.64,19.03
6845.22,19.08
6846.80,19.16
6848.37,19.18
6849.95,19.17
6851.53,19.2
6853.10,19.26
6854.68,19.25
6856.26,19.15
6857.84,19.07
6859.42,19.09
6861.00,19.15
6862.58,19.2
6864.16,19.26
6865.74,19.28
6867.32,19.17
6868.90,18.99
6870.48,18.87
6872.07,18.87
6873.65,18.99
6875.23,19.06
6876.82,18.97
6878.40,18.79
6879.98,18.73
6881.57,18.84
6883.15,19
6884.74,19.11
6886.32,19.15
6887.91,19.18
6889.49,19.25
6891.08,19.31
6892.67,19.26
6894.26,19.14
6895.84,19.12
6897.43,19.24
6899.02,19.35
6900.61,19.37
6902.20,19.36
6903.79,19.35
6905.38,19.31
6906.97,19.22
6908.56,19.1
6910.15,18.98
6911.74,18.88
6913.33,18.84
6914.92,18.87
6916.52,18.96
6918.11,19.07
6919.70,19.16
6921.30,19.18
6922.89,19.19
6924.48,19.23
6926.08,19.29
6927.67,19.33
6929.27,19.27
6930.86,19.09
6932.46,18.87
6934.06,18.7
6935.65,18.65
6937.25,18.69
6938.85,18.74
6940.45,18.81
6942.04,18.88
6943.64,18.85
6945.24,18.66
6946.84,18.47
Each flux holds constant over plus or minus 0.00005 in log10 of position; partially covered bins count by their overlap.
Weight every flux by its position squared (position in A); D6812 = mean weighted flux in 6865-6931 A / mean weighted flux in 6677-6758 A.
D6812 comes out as 1.02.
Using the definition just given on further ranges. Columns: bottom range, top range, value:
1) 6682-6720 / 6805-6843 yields 1.02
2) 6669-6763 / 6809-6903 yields 1.01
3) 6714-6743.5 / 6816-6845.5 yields 1.01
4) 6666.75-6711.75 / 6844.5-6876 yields 1.01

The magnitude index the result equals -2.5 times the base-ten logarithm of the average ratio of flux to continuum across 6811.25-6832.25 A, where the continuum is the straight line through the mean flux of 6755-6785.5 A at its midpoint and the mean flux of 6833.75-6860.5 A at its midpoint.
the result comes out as 0.01 mag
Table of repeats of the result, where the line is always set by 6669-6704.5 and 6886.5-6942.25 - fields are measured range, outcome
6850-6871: 0.01 mag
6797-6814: 0.00 mag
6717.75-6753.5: 0.00 mag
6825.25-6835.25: 0.00 mag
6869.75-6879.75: 0.02 mag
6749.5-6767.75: -0.01 mag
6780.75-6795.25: -0.01 mag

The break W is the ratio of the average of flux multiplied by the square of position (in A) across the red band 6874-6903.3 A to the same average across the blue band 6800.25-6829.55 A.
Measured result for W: 1.01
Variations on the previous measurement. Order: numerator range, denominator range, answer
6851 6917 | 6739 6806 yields 1.01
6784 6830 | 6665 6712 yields 1.01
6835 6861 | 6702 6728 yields 1.02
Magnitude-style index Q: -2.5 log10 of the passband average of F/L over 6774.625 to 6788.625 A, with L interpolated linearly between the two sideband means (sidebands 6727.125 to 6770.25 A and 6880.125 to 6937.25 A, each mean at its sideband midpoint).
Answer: -0.01 mag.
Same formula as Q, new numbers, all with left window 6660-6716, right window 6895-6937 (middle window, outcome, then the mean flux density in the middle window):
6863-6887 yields 0.01 mag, 19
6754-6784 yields 0.00 mag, 19.7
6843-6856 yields 0.01 mag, 19.2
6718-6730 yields 0.00 mag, 19.7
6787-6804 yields 0.00 mag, 19.5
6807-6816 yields 0.00 mag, 19.5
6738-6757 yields 0.00 mag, 19.6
